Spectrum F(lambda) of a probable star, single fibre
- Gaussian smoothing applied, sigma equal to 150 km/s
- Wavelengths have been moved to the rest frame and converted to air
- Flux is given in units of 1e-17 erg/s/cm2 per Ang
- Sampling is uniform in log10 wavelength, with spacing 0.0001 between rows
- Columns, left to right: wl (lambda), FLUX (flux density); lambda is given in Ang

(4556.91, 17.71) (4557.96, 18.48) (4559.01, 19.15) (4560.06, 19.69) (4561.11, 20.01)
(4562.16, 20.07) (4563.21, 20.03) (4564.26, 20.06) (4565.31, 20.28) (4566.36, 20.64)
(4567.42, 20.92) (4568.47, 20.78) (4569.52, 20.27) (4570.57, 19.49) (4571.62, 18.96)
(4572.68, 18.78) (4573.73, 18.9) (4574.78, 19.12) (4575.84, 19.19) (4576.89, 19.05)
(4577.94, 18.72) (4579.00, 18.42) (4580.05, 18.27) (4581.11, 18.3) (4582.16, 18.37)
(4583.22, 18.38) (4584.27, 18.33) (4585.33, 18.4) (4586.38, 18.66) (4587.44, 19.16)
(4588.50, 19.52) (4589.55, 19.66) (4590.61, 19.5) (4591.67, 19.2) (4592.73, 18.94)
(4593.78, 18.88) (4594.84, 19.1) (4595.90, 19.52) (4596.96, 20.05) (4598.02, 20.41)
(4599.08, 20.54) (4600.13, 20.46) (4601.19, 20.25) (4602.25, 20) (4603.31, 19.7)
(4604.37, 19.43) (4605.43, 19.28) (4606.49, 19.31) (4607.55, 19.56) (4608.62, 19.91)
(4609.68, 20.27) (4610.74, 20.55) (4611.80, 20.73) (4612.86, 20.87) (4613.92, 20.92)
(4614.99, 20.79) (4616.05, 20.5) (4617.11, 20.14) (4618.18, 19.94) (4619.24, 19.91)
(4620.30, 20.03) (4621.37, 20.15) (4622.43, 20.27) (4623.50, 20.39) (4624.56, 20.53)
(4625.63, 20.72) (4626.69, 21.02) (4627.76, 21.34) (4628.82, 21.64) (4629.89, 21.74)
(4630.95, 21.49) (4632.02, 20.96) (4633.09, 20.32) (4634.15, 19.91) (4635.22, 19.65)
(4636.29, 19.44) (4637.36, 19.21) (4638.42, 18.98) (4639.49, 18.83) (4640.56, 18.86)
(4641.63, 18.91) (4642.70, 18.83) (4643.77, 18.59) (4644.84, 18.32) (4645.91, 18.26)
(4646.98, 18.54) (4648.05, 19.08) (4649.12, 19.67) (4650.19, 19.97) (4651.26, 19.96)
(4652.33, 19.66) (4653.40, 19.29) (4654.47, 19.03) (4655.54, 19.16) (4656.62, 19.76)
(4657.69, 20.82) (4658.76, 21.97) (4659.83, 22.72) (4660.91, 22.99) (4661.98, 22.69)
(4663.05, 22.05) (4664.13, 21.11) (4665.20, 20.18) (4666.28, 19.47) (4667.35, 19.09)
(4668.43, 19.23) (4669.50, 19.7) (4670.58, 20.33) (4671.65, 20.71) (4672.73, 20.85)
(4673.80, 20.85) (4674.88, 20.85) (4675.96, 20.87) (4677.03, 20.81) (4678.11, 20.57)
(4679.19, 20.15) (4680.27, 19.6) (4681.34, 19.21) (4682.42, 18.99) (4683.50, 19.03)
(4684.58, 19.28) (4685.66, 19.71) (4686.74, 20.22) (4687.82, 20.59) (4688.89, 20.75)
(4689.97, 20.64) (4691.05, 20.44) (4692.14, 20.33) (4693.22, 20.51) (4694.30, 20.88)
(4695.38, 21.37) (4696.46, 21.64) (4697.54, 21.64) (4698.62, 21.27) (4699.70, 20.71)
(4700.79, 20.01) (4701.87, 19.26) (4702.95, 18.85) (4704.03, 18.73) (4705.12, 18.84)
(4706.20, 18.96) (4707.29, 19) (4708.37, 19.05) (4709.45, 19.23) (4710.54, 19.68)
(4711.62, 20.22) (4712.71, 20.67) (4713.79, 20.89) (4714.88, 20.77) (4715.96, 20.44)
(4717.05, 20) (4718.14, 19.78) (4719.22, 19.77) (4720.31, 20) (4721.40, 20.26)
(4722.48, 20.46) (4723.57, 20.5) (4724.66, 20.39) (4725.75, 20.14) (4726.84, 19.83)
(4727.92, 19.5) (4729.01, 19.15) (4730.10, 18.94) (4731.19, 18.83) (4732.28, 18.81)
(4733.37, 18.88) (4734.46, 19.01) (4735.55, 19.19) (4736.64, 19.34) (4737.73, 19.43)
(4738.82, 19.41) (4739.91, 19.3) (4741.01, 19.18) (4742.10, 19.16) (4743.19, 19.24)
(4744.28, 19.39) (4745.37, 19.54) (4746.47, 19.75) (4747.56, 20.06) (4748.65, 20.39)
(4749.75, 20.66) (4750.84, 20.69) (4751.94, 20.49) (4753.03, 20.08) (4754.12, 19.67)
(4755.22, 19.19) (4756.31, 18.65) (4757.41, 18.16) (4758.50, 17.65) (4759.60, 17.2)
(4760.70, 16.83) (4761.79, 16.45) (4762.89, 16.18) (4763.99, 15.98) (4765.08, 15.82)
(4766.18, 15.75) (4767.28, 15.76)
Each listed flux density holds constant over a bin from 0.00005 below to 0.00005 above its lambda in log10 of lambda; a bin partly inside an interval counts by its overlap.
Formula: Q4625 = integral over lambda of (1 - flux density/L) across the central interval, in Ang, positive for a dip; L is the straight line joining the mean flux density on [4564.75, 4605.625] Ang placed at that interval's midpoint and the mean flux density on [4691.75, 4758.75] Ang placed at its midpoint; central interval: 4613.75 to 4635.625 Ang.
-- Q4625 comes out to -1.2 Ang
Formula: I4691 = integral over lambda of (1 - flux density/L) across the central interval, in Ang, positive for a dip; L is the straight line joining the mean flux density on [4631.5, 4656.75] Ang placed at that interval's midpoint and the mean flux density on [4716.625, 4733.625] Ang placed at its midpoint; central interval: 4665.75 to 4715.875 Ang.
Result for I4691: -1.45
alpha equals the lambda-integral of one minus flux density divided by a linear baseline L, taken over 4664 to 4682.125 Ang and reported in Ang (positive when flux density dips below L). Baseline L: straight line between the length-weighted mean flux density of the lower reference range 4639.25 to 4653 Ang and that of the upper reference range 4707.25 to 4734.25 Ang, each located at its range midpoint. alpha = -0.8 Ang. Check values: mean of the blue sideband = 19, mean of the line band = 20.2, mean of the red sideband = 19.8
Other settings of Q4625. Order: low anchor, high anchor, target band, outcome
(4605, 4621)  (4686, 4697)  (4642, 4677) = 0.6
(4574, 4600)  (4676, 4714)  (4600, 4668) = -2.1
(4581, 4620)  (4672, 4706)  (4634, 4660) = 0.7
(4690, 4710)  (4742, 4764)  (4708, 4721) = -0.2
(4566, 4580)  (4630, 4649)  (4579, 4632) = -1.4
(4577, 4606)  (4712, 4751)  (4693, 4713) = -0.4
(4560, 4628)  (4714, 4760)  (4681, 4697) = -0.5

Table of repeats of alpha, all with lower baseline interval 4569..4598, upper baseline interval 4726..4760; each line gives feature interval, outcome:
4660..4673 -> -1.1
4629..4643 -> -0.5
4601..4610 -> -0.3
